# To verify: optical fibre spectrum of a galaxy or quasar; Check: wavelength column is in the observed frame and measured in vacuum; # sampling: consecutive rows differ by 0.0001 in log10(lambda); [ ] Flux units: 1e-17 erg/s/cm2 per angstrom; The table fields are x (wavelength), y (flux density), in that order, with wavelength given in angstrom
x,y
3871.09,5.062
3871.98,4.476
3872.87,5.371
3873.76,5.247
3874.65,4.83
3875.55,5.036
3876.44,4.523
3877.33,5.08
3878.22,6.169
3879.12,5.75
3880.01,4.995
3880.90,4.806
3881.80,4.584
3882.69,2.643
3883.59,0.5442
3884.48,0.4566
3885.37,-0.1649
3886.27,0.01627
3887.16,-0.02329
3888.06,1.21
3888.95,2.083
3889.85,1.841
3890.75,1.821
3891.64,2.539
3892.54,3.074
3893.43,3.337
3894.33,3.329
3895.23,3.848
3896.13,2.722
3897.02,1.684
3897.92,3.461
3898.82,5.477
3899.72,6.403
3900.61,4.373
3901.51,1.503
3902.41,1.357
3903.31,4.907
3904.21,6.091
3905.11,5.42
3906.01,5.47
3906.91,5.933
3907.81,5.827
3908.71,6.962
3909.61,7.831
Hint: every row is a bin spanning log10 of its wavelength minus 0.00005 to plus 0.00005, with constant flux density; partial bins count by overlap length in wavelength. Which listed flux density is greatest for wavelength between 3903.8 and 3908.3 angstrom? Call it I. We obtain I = 6.091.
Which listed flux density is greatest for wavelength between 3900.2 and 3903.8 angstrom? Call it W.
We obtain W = 4.907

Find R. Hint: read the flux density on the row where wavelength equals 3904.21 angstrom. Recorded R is 6.091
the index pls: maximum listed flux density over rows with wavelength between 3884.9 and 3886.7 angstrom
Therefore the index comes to 0.01627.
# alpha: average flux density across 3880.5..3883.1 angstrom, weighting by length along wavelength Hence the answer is 4.01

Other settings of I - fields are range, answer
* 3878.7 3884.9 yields 5.75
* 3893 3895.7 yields 3.848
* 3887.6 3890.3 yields 2.083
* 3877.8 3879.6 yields 6.169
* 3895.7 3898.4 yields 3.461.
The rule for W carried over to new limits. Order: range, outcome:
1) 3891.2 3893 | 3.074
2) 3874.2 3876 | 5.036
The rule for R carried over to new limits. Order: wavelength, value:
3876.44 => 4.523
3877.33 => 5.08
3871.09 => 5.062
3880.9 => 4.806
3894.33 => 3.329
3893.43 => 3.337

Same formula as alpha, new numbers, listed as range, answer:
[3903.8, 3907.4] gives 5.72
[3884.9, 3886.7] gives -0.0671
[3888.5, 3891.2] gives 1.92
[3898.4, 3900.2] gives 5.93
